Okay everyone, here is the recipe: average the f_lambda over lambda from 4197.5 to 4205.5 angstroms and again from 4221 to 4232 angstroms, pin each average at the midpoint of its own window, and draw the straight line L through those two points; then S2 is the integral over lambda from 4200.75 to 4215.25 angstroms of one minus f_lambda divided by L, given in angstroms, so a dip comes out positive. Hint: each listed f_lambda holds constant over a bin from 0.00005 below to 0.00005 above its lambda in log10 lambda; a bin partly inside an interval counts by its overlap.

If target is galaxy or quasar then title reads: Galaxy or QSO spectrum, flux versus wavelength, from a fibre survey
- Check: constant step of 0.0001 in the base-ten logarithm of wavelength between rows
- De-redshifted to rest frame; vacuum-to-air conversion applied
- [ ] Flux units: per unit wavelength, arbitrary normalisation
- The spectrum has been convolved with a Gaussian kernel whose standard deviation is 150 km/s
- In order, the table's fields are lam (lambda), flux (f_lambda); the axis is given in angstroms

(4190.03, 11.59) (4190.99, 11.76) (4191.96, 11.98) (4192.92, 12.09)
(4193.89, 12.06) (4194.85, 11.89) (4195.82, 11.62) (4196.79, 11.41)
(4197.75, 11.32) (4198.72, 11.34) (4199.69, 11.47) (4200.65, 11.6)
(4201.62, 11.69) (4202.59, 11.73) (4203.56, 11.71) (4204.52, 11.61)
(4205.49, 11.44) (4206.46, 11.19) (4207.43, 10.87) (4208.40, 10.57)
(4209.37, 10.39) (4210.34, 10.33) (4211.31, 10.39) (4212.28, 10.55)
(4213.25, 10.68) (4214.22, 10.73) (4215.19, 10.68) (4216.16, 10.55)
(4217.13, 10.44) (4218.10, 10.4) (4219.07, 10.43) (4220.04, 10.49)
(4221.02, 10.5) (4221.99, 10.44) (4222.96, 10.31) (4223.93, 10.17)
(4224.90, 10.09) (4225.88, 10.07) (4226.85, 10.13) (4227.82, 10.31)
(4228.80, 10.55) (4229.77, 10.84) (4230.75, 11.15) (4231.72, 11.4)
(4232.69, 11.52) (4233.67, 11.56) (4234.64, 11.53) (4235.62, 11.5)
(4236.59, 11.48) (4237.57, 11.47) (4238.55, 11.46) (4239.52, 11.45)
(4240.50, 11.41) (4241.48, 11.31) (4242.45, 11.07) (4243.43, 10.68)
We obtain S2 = 0.4 angstroms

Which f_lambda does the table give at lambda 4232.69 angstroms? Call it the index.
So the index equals 11.52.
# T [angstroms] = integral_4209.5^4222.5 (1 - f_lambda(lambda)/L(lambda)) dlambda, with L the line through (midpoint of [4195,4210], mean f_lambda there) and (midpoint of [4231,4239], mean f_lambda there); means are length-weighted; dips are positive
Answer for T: 1.0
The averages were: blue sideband 11.3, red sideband 11.5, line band 10.5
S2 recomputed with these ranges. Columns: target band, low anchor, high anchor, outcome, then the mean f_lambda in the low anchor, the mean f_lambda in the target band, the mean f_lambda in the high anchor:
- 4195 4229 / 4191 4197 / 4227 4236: 2.0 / 11.8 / 10.8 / 11.1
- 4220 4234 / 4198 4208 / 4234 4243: 1.0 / 11.4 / 10.6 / 11.4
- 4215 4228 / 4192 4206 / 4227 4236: 1.1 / 11.7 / 10.4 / 11.1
